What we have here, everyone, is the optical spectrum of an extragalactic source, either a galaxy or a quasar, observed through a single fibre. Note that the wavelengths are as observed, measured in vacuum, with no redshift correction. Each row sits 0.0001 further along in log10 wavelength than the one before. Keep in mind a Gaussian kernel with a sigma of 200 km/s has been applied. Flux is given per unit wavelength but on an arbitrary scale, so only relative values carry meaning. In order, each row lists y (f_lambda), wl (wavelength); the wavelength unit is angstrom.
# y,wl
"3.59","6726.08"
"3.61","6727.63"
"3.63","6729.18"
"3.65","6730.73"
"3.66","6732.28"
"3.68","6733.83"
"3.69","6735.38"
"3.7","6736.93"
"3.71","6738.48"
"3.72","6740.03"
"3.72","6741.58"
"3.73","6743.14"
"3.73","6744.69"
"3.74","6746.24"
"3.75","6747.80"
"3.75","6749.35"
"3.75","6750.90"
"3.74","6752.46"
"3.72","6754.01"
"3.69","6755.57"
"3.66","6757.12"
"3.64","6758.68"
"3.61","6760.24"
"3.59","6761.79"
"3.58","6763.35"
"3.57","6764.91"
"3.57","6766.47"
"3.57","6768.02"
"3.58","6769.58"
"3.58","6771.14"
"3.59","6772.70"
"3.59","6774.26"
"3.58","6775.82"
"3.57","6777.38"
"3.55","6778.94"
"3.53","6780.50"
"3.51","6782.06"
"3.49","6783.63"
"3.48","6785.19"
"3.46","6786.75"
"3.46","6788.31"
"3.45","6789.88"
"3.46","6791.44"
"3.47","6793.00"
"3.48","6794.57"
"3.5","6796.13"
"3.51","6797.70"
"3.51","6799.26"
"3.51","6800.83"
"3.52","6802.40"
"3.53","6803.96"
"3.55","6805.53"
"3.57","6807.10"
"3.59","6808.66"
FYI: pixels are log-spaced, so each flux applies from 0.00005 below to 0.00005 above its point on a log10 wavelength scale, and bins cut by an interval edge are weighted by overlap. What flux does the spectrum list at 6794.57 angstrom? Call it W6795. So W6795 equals 3.48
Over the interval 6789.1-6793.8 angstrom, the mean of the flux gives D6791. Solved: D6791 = 3.46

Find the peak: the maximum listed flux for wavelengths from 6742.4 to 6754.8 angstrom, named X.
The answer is 3.75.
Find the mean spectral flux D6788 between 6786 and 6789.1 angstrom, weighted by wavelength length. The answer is 3.46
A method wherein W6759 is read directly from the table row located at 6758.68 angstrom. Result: 3.64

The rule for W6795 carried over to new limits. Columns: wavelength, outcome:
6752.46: 3.74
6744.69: 3.73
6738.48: 3.71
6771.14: 3.58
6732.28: 3.66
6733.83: 3.68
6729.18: 3.63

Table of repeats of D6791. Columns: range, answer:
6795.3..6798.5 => 3.51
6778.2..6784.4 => 3.52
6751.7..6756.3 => 3.72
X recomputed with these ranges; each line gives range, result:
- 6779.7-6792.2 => 3.53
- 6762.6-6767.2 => 3.58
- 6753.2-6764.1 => 3.72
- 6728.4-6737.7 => 3.7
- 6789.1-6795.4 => 3.48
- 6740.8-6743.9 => 3.73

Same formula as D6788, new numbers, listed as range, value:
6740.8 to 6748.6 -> 3.73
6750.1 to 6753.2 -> 3.74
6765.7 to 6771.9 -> 3.58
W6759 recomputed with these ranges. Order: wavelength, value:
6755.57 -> 3.69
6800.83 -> 3.51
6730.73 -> 3.65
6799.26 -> 3.51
